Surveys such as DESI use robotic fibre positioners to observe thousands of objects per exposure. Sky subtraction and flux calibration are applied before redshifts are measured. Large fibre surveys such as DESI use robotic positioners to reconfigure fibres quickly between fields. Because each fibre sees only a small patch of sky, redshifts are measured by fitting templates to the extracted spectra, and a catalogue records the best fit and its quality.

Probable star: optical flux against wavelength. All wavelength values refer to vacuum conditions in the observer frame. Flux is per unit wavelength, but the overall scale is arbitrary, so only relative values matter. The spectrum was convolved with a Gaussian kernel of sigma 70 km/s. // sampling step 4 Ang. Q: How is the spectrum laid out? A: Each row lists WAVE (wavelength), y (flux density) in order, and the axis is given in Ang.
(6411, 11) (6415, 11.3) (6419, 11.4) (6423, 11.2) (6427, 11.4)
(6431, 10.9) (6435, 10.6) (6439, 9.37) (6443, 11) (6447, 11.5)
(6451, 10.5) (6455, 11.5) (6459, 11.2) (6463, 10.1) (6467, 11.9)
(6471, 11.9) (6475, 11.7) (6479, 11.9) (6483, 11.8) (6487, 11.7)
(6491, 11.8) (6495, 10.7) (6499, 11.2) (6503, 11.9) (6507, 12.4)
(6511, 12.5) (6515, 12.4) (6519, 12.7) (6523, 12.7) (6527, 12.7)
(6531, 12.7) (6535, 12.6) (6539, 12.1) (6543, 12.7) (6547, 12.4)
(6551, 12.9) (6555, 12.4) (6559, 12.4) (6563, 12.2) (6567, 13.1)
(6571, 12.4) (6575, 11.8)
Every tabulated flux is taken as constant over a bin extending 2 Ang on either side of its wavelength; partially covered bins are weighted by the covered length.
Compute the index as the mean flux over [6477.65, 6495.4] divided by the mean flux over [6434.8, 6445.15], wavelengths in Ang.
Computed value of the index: 1.1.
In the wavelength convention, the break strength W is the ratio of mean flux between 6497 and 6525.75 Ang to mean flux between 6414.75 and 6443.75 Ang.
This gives 1.13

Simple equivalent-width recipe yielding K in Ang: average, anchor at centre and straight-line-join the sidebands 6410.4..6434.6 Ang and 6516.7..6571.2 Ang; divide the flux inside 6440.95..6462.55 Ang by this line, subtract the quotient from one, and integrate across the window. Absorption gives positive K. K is 0.8 Ang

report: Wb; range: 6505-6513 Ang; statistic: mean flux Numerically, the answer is 12.4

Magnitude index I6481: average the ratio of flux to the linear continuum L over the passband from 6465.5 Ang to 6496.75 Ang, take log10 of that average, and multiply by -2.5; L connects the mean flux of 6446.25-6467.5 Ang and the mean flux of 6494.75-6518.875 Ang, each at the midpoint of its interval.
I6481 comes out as -0.02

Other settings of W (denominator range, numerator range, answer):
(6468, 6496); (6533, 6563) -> 1.07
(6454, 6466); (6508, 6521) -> 1.14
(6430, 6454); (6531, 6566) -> 1.17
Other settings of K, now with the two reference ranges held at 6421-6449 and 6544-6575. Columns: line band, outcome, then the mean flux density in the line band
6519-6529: -0.56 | 12.7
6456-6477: -0.18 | 11.4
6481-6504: 0.22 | 11.5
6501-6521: -0.88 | 12.4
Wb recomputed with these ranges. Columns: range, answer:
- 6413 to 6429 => 11.3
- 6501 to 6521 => 12.4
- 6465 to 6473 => 11.9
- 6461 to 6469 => 11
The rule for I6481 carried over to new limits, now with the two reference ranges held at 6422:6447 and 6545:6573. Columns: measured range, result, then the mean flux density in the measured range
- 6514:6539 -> -0.045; 12.6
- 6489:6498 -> 0.036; 11.2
